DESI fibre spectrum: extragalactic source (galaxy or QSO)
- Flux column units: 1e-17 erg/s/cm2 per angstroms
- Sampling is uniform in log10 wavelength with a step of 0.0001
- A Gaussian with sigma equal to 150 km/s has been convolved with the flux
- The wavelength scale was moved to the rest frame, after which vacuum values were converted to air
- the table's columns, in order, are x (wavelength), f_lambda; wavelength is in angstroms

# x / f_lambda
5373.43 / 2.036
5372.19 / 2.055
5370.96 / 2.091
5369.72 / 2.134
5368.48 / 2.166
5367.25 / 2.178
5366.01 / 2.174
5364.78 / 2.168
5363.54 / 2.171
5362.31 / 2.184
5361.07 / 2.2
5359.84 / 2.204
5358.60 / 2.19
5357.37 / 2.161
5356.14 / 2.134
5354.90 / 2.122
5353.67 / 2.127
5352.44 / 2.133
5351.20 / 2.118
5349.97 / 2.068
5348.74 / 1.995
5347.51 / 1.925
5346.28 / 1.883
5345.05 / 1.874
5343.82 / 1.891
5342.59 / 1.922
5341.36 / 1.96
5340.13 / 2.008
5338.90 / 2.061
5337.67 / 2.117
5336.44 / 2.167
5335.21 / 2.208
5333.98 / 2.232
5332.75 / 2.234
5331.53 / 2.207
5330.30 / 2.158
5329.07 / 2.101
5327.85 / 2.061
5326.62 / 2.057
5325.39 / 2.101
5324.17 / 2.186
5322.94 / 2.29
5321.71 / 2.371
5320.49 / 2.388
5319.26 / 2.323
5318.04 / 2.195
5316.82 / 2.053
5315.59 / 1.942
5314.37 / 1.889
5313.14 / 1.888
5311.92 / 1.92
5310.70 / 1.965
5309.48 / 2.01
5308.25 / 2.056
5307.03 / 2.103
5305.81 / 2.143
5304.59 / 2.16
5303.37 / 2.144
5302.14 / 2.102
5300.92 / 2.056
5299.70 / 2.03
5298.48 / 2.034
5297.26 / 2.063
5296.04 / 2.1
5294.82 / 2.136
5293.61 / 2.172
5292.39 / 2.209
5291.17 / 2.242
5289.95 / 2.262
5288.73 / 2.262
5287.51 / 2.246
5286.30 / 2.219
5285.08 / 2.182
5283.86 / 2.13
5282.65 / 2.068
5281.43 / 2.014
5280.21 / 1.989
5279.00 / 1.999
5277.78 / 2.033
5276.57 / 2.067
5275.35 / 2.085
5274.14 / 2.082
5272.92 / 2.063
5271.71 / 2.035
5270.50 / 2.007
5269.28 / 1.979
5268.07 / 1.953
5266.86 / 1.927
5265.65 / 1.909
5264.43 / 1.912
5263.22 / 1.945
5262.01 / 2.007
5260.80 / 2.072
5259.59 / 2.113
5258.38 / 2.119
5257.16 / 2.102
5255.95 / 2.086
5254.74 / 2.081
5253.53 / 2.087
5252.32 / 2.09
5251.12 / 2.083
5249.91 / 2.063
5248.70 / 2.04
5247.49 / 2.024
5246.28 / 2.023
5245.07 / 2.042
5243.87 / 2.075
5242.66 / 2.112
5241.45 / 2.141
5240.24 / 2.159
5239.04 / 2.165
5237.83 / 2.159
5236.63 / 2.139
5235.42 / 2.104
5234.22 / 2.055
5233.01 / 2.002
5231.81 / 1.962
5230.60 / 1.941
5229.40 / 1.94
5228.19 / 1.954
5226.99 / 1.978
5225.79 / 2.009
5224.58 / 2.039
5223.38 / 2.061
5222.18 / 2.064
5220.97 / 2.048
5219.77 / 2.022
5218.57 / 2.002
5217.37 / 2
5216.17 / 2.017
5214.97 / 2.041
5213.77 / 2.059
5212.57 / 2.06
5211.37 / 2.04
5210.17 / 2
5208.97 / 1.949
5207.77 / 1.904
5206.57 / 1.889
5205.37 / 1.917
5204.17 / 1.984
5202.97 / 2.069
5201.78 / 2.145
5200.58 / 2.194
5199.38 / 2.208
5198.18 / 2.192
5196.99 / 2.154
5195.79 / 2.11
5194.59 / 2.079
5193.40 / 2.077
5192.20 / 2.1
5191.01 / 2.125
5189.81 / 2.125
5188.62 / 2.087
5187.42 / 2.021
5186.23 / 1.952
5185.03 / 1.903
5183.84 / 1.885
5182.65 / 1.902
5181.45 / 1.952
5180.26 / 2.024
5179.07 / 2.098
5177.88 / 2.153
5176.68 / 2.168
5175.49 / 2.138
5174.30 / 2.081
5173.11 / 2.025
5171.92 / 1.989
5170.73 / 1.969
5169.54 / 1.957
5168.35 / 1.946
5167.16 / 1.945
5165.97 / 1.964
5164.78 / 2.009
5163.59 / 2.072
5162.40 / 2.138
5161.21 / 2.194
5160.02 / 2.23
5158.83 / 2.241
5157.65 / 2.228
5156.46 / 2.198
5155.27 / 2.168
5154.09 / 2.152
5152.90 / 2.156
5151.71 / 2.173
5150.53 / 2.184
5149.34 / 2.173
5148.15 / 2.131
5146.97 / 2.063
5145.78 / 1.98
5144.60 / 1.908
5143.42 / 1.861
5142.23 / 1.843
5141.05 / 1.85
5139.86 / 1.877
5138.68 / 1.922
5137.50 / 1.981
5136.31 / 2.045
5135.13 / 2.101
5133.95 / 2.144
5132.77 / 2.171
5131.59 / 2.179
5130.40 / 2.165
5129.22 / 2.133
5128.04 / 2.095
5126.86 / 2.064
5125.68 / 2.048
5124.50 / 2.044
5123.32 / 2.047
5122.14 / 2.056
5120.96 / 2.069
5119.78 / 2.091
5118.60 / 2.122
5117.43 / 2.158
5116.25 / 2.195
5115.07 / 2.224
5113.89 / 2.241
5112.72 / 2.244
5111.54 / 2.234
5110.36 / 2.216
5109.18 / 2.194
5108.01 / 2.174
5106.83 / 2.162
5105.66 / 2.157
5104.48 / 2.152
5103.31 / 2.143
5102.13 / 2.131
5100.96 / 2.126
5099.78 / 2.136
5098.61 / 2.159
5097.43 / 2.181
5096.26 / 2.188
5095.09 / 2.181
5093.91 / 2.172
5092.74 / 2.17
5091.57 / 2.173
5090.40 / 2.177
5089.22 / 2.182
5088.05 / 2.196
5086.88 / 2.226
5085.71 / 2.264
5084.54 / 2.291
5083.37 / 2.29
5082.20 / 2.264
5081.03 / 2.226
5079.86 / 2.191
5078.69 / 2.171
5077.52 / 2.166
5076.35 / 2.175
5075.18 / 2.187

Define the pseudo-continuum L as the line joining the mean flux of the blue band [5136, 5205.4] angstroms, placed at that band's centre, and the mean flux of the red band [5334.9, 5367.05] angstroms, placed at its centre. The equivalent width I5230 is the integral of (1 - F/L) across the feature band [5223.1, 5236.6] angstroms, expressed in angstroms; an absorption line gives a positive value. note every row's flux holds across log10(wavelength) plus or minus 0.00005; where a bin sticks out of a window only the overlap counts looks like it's 0.4 angstroms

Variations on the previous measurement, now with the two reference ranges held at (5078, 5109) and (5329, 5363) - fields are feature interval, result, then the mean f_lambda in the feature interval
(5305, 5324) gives 0.0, 2.1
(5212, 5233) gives 1.3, 2.01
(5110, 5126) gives 0.3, 2.14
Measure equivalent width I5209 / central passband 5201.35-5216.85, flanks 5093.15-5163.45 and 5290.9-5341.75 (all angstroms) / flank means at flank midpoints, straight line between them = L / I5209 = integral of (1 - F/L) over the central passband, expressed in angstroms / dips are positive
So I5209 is 0.83 angstroms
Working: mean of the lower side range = 2.12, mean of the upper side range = 2.12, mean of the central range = 2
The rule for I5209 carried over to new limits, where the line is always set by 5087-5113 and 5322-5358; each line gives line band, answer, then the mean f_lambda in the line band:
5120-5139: 0.7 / 2.08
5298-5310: 0.1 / 2.08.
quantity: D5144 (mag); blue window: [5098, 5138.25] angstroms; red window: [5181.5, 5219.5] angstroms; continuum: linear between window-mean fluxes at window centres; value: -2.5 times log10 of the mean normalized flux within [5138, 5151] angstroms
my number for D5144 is 0.066 mag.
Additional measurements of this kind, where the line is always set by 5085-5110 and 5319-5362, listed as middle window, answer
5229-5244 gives 0.03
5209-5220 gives 0.06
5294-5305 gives 0.02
